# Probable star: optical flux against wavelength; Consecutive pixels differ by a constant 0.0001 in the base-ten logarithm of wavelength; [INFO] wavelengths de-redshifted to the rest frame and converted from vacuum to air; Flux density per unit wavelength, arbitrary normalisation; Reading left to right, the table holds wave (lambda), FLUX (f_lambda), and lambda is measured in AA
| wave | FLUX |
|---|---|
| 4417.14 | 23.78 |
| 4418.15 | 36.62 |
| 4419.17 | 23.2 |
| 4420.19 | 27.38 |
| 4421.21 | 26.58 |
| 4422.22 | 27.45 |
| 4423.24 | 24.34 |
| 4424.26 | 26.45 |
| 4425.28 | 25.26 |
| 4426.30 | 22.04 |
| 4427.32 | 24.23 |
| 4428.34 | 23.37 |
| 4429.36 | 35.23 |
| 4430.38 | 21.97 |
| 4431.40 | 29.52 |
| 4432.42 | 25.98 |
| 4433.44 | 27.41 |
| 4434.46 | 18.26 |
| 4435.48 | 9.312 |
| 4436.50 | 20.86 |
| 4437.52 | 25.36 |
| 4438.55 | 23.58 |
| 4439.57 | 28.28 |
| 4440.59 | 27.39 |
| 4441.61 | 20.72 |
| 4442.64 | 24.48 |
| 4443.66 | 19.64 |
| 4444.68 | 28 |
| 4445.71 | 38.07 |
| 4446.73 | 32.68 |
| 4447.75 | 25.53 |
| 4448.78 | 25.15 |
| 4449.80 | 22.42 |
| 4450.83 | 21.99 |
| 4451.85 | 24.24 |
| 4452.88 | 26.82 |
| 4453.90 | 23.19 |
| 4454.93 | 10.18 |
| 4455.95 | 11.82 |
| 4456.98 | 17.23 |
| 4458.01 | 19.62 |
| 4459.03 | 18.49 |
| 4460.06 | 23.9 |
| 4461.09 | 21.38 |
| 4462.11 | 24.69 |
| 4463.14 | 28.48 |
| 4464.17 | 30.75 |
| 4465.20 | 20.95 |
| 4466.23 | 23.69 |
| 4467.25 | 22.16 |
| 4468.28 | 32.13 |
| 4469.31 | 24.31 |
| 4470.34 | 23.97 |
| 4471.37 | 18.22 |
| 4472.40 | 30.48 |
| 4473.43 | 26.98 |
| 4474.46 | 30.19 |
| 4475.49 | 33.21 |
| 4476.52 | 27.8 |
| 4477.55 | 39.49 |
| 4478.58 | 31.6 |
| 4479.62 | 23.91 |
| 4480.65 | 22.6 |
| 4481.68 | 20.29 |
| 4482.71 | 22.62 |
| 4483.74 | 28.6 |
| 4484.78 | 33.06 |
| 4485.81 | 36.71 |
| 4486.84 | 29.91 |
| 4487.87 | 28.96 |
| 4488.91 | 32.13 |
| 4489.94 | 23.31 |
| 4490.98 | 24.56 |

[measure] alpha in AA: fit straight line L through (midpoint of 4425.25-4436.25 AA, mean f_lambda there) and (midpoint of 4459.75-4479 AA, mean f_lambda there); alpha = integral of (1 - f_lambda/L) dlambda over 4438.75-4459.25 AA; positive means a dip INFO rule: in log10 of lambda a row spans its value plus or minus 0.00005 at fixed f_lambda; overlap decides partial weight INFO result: 1.5 AA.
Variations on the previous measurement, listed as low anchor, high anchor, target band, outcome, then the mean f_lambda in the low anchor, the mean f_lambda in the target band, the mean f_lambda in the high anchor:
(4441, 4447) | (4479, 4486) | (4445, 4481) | 2.2 AA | 27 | 25.1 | 26.4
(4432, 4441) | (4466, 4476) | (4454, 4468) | 2.4 AA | 22.9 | 21.3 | 26.6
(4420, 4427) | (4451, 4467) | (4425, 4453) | -1.3 AA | 25.5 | 24.9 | 21.7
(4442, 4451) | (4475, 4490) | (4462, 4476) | 0.8 AA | 26.5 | 26.5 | 29.1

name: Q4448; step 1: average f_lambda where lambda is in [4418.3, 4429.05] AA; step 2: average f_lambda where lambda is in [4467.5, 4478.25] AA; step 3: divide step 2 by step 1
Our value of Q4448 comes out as 1.12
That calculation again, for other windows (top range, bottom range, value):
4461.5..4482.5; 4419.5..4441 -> 1.08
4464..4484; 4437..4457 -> 1.11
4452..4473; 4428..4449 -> 0.90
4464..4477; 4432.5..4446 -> 1.11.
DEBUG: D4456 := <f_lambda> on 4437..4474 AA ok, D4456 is 24.1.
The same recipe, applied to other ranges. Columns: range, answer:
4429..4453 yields 25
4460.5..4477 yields 26.2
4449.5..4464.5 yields 21.6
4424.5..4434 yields 26.1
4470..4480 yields 28.7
